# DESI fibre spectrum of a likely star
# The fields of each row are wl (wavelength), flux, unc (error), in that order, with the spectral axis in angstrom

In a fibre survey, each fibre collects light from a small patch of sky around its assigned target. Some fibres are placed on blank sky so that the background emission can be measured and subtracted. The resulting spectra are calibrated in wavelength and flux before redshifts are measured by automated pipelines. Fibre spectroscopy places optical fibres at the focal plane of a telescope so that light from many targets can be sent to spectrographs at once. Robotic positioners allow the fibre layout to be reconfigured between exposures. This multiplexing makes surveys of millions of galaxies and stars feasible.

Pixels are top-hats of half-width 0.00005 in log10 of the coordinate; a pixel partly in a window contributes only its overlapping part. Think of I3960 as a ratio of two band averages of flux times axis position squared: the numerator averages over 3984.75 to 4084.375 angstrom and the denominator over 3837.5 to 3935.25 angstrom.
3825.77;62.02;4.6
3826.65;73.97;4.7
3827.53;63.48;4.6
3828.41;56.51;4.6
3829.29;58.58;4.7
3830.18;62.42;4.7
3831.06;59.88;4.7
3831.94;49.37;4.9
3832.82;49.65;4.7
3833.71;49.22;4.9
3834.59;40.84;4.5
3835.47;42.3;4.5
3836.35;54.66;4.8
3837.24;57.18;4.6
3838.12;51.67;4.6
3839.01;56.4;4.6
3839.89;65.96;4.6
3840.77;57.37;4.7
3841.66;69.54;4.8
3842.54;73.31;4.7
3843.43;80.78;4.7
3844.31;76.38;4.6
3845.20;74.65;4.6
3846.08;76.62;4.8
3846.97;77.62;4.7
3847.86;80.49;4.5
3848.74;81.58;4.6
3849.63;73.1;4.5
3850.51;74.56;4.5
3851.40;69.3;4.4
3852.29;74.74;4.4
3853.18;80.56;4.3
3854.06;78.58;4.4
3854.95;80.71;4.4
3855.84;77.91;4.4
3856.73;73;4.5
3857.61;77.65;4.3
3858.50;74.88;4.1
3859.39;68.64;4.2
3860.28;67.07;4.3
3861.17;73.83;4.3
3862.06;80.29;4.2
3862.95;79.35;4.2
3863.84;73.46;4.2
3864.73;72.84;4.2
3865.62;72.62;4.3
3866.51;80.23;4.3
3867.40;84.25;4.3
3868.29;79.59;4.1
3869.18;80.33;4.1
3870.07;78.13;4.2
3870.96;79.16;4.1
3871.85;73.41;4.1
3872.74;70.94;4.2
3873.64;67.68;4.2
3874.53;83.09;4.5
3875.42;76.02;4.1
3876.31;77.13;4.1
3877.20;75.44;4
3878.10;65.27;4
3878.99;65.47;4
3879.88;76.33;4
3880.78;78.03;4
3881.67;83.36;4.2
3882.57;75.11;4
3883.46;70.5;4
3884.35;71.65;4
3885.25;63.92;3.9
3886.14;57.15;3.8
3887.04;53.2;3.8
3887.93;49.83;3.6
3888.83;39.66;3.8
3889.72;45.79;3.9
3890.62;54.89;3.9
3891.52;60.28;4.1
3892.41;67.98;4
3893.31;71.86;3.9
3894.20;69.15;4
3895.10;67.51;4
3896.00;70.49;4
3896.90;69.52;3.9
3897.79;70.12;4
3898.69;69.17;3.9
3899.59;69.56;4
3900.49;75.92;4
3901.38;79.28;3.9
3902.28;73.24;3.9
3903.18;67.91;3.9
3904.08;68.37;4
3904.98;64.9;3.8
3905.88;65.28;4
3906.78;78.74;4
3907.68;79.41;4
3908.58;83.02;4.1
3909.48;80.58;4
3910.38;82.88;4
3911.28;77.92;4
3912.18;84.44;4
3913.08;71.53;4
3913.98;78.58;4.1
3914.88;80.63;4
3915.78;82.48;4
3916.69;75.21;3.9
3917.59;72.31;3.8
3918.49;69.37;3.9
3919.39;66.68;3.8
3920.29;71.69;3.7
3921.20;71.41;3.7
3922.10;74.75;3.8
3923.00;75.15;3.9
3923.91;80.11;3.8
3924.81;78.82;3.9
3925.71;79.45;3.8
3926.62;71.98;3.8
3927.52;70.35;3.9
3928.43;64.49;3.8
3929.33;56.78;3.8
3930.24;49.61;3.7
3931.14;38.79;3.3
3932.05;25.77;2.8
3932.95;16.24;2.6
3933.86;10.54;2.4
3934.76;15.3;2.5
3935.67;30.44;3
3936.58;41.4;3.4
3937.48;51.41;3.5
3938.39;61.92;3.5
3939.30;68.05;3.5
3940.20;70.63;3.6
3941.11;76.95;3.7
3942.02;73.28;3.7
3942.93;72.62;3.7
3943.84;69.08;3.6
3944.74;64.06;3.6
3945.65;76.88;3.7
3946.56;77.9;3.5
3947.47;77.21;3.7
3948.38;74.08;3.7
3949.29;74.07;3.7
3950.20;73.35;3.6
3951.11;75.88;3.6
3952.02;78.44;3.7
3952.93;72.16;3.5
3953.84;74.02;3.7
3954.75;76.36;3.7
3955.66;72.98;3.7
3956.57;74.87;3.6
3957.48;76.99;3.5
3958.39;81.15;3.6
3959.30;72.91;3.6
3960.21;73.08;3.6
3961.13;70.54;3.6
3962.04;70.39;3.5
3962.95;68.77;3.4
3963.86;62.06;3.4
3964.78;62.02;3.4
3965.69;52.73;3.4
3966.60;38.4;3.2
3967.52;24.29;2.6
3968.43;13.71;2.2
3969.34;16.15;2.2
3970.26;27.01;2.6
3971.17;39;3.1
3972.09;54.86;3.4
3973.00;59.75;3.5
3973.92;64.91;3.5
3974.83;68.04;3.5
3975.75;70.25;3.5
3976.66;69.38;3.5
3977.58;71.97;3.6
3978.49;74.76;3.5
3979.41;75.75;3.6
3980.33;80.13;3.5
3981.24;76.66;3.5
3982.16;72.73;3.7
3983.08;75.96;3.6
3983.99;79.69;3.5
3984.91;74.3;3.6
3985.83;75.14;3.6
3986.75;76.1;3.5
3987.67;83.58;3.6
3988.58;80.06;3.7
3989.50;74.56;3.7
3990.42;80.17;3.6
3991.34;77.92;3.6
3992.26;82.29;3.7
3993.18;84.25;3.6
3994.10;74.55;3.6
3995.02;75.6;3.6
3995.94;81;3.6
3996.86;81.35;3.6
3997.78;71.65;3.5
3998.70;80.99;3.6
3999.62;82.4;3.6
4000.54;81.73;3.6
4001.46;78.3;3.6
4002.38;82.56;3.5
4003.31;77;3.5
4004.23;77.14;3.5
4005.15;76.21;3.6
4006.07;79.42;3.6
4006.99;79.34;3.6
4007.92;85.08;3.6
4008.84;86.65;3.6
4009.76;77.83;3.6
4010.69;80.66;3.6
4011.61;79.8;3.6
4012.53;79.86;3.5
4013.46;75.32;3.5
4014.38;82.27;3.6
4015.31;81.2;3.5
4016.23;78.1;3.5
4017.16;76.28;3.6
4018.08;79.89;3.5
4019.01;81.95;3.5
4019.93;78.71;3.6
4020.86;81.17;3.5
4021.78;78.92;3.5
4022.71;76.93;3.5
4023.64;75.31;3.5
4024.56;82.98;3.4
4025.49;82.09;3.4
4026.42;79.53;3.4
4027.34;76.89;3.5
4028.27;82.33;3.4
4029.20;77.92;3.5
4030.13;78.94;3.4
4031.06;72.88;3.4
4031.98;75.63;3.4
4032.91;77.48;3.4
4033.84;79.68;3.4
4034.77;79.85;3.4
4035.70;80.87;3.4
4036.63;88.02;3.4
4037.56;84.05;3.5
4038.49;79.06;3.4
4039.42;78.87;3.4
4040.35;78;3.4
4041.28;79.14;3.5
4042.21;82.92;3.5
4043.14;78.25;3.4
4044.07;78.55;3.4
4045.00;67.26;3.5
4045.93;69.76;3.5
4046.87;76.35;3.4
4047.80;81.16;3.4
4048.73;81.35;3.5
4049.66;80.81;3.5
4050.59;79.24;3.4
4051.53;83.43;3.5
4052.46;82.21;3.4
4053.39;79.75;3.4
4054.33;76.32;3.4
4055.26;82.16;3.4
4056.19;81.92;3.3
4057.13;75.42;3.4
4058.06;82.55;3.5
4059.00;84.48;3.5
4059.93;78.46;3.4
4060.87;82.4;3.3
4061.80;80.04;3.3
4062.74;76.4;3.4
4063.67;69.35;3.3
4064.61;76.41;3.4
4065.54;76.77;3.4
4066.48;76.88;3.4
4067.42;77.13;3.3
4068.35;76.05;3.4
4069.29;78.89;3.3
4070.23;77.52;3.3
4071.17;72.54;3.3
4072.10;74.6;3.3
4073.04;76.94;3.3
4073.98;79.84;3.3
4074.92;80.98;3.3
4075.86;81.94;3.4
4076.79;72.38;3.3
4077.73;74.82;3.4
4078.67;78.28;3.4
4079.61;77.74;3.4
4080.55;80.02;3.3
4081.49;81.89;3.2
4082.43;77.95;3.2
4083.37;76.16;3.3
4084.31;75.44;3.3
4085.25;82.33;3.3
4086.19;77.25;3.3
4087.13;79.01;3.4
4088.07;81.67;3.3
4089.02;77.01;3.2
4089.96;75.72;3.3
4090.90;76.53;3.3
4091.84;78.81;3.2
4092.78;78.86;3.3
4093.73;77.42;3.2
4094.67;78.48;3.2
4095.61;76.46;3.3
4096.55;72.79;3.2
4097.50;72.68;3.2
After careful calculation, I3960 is 1.2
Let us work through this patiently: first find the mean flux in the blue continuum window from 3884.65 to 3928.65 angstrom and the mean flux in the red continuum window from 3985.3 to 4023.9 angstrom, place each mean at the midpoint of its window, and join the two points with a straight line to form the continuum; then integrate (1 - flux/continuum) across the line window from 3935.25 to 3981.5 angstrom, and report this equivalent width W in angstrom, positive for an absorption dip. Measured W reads 6.70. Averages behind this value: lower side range 70.4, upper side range 79.3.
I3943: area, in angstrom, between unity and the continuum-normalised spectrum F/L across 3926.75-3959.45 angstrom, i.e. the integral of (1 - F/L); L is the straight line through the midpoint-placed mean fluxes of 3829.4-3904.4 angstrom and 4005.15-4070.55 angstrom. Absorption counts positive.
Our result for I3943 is 5.1 angstrom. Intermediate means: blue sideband 69.2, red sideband 79.1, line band 62.2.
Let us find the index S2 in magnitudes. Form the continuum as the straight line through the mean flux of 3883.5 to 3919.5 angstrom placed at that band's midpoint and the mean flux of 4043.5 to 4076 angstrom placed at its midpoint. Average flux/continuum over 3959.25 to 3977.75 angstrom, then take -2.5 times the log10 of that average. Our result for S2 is 0.33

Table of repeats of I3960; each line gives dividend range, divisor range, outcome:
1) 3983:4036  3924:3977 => 1.36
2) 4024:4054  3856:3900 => 1.22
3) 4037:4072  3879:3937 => 1.29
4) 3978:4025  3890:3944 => 1.25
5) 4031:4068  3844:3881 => 1.14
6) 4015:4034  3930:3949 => 1.50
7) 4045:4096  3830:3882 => 1.23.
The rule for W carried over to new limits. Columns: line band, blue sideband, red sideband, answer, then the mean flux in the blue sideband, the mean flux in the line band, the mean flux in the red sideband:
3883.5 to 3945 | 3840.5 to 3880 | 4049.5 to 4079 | 9.02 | 75.3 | 64.9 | 78.3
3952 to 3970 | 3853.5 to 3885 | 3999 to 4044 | 3.96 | 75.4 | 60.8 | 79.7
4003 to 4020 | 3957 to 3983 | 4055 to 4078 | -2.92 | 60.5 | 79.7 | 77.9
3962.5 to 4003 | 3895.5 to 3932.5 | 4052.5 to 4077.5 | 3.61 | 71.1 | 67.7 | 78.1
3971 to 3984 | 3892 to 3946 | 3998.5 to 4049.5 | 0.79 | 66.5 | 69.2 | 79.3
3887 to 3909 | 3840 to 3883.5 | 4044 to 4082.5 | 2.60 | 75.3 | 66.8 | 78.1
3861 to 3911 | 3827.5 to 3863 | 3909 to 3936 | -4.46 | 67.5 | 71.3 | 63.6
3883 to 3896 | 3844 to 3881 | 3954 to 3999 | 2.33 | 75.7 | 60.6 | 67.8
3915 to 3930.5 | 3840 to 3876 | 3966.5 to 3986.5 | -1.09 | 75.5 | 71.7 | 59.8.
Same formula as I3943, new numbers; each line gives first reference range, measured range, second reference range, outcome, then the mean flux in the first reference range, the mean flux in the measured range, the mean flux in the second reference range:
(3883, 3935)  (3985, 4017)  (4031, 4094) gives -2.61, 65.8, 79.3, 78.4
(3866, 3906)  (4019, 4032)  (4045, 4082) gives -0.41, 69.7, 78.9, 78.2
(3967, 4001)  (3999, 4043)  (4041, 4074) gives -3.88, 68.4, 79.7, 78.1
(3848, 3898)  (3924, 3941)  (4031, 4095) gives 5.18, 71.6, 51.3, 78.4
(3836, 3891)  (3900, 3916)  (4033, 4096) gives -0.76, 71.2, 76.3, 78.5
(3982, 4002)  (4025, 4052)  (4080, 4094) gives -0.19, 78.5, 79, 78.4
